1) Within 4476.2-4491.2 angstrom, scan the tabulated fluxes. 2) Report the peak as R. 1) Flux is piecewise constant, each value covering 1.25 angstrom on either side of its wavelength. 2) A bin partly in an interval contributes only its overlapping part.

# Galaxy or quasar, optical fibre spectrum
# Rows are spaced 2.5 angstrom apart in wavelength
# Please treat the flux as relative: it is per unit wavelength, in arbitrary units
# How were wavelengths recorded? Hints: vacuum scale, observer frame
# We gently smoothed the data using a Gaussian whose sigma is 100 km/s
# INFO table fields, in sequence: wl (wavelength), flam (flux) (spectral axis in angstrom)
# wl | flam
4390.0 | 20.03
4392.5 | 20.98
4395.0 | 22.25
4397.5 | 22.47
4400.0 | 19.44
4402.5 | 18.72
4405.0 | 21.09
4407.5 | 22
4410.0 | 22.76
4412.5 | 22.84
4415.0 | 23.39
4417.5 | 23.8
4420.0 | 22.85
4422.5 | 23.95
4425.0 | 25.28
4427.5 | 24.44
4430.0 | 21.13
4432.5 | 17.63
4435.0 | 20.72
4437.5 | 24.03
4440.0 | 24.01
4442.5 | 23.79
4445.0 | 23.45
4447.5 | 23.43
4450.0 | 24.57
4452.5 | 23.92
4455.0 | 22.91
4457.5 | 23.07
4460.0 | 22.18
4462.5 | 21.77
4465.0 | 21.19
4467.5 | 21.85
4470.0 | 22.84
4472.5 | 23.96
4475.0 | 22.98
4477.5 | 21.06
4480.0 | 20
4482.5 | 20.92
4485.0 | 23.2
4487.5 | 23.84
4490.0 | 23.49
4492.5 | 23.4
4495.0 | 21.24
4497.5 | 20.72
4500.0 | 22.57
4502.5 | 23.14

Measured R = 23.84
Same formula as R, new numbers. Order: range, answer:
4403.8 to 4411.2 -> 22.76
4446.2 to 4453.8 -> 24.57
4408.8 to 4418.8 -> 23.8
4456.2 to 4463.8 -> 23.07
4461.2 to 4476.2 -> 23.96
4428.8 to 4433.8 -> 21.13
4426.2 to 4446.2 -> 24.44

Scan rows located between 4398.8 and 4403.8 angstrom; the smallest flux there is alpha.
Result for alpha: 18.72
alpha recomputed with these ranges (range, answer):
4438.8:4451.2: 23.43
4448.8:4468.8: 21.19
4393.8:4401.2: 19.44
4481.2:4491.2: 20.92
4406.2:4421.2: 22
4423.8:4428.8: 24.44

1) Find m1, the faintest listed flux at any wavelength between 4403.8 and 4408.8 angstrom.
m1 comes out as 21.09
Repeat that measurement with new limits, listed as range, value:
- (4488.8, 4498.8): 20.72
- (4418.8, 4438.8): 17.63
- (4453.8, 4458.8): 22.91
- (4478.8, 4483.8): 20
